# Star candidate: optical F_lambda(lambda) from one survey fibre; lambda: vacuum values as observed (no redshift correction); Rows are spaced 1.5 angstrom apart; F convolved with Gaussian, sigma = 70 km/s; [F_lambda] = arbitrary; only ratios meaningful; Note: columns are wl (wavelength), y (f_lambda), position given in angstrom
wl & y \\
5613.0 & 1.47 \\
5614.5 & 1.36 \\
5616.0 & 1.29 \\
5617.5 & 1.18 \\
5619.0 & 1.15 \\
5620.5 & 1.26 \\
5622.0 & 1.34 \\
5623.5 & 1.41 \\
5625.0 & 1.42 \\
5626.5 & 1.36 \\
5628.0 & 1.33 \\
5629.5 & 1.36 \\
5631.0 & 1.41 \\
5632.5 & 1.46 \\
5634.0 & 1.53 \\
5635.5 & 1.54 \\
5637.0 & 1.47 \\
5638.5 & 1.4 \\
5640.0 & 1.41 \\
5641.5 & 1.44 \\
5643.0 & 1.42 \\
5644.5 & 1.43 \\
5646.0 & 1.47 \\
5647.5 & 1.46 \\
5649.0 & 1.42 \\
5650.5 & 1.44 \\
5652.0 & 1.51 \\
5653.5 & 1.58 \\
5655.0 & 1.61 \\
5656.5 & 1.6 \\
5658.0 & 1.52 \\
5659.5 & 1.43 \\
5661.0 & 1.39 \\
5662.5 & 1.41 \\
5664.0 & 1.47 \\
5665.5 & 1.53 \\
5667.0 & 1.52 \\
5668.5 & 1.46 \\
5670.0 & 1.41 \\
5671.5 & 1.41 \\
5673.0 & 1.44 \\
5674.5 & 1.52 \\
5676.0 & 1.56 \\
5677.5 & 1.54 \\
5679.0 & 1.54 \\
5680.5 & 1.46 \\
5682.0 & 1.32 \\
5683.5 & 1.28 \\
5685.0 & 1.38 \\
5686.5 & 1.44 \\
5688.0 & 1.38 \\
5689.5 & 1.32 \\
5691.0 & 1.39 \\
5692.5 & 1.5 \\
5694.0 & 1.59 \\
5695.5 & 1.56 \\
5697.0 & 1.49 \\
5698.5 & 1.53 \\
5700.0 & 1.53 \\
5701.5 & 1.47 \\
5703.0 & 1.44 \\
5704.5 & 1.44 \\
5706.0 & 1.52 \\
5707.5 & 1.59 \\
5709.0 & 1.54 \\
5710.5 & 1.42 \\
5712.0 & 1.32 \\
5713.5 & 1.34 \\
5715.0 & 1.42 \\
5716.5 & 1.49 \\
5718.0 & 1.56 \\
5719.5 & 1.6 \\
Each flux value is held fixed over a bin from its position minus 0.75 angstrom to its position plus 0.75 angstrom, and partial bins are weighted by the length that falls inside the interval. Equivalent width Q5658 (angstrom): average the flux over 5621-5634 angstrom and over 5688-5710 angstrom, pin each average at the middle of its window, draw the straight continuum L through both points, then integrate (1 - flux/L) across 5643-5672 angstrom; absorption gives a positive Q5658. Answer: -0.89 angstrom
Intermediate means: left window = 1.39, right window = 1.49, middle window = 1.48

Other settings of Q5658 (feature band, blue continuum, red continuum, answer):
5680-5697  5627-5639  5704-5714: 0.33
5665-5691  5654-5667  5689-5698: 0.87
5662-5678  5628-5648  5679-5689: -0.86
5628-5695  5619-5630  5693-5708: -1.59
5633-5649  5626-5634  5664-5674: -0.44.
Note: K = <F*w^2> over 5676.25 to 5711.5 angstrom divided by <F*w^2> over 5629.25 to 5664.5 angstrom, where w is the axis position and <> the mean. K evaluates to 1.01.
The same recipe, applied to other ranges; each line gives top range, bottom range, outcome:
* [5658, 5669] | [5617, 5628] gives 1.14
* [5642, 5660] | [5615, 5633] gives 1.13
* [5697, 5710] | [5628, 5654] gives 1.06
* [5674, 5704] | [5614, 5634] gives 1.12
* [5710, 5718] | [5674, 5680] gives 0.93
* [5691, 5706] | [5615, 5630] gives 1.18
